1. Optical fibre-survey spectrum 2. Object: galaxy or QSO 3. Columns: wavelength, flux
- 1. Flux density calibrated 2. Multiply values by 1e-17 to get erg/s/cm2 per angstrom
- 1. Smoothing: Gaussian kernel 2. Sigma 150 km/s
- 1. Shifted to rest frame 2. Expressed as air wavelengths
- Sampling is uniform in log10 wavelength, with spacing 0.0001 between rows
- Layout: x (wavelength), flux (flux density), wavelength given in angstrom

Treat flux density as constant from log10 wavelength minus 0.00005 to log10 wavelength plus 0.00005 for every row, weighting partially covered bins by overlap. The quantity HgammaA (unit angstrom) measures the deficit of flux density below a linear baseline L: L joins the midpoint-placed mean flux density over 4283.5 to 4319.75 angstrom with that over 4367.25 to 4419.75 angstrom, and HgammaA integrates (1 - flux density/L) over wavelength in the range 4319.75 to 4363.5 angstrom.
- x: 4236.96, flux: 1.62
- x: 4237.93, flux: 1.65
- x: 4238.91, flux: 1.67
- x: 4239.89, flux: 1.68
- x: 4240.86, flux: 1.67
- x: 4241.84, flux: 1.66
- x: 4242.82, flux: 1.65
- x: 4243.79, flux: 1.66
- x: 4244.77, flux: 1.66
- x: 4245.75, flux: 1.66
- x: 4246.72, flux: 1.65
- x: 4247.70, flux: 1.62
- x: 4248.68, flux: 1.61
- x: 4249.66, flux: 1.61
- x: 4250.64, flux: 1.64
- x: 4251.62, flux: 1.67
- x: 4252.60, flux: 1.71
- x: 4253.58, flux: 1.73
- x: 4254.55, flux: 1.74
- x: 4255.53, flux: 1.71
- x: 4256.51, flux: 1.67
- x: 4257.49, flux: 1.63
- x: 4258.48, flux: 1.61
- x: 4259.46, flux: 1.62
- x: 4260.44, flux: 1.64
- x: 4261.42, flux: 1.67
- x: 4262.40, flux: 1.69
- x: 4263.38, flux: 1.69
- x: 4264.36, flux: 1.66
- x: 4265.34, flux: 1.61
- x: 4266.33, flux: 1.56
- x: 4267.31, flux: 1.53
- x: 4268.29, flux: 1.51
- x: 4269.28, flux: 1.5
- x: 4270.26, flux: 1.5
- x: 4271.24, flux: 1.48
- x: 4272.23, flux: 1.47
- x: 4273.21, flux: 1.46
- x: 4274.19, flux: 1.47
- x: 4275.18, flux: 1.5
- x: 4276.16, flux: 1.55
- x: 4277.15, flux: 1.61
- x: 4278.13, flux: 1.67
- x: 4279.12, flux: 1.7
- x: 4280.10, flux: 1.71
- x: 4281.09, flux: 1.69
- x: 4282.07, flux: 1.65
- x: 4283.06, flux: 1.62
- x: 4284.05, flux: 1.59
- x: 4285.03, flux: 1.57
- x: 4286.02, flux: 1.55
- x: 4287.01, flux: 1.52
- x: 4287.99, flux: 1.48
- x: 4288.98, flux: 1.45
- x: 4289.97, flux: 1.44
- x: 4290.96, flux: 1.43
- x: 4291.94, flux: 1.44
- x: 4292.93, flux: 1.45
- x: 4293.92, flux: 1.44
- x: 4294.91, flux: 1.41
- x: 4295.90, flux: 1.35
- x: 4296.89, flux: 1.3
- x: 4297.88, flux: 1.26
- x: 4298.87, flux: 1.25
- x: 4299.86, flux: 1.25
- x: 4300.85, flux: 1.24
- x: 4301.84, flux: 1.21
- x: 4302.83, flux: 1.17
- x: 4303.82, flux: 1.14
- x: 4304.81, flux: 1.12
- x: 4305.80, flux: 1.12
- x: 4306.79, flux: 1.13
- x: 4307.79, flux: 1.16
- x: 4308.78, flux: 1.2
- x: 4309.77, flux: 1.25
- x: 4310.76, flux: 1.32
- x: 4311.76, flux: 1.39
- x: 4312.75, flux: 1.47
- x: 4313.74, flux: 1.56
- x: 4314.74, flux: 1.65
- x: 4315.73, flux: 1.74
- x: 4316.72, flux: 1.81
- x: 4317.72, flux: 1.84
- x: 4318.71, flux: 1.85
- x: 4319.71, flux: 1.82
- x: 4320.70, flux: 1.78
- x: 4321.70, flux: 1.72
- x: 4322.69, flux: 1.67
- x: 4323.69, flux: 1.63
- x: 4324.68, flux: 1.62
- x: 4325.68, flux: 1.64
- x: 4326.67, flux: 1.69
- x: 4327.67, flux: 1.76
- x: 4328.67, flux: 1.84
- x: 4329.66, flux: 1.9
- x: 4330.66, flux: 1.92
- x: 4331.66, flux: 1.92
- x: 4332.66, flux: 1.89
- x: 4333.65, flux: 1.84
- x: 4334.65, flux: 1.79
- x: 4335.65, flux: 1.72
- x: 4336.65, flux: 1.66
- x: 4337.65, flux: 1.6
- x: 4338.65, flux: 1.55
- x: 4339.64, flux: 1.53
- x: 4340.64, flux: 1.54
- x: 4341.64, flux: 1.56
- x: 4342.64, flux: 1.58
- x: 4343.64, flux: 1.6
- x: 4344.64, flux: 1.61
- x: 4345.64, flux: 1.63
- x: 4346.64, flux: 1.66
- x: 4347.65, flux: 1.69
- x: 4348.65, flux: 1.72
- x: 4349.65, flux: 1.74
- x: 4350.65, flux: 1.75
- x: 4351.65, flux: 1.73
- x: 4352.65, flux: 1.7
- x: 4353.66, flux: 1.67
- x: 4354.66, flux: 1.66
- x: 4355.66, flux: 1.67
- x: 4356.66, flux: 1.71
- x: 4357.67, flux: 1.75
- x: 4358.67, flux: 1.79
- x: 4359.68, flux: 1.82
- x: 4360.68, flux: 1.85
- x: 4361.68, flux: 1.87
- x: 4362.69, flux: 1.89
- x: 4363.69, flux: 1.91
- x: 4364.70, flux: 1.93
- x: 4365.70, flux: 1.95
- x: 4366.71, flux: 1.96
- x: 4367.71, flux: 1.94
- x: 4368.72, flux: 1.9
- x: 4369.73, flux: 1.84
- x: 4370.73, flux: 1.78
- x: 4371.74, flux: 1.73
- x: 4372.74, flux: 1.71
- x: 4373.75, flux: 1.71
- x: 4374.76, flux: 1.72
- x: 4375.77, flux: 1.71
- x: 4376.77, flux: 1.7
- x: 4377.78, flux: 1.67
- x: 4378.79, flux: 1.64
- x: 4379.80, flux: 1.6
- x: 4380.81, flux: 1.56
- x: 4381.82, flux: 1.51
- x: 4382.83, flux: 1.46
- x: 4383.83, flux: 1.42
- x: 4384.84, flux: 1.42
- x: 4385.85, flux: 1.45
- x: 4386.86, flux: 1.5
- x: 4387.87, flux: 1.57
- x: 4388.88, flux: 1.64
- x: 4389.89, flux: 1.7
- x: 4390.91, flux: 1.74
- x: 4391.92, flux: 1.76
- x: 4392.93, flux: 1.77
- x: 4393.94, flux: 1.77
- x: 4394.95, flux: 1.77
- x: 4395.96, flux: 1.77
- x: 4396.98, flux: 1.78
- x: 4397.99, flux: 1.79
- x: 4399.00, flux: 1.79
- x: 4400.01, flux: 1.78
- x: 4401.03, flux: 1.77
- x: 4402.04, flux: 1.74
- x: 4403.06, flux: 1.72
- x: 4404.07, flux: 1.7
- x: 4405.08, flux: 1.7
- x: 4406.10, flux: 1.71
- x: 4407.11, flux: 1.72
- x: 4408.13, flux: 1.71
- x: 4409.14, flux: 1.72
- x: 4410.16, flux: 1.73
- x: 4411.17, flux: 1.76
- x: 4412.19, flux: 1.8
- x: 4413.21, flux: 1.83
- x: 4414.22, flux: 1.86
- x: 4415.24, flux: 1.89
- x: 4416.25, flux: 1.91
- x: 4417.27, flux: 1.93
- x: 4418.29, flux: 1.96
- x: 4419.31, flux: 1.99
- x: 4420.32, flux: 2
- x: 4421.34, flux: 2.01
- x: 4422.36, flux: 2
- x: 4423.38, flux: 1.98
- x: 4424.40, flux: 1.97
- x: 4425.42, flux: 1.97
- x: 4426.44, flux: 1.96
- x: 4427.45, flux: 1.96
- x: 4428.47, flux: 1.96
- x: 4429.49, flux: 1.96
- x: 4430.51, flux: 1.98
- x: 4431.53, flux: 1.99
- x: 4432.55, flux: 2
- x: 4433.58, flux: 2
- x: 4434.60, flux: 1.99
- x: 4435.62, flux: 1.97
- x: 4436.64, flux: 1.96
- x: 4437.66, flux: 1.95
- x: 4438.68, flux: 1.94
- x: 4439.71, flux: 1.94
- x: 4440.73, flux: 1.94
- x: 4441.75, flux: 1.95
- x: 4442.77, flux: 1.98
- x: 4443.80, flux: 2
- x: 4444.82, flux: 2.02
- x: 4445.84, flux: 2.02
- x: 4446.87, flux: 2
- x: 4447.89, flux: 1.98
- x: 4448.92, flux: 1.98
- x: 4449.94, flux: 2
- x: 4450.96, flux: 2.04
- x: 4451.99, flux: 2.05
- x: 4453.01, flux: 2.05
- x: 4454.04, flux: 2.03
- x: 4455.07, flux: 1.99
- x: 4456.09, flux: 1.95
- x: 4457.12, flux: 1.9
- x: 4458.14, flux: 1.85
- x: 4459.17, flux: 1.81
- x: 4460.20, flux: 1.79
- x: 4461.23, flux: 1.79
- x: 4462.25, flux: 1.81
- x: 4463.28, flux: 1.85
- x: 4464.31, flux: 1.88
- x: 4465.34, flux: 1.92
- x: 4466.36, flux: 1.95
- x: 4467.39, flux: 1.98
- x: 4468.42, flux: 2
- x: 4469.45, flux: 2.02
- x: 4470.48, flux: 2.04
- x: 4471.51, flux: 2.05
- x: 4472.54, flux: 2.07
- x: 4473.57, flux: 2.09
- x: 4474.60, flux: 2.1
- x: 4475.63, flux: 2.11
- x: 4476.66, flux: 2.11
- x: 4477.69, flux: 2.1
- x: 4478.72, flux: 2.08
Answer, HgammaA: -4.91 angstrom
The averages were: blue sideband 1.41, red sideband 1.73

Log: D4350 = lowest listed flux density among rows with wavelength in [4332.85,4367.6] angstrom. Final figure 1.53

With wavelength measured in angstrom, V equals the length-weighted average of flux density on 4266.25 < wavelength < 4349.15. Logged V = 1.55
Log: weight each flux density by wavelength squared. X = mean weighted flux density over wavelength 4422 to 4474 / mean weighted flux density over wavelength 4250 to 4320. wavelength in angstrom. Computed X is 1.40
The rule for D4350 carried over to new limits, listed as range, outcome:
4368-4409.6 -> 1.42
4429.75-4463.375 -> 1.79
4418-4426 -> 1.96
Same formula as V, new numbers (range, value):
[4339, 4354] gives 1.65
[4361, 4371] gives 1.9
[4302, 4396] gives 1.66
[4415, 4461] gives 1.97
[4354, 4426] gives 1.77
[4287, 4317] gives 1.35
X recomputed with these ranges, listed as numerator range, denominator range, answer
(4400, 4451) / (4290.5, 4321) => 1.44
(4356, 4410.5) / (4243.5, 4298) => 1.16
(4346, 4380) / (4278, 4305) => 1.28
